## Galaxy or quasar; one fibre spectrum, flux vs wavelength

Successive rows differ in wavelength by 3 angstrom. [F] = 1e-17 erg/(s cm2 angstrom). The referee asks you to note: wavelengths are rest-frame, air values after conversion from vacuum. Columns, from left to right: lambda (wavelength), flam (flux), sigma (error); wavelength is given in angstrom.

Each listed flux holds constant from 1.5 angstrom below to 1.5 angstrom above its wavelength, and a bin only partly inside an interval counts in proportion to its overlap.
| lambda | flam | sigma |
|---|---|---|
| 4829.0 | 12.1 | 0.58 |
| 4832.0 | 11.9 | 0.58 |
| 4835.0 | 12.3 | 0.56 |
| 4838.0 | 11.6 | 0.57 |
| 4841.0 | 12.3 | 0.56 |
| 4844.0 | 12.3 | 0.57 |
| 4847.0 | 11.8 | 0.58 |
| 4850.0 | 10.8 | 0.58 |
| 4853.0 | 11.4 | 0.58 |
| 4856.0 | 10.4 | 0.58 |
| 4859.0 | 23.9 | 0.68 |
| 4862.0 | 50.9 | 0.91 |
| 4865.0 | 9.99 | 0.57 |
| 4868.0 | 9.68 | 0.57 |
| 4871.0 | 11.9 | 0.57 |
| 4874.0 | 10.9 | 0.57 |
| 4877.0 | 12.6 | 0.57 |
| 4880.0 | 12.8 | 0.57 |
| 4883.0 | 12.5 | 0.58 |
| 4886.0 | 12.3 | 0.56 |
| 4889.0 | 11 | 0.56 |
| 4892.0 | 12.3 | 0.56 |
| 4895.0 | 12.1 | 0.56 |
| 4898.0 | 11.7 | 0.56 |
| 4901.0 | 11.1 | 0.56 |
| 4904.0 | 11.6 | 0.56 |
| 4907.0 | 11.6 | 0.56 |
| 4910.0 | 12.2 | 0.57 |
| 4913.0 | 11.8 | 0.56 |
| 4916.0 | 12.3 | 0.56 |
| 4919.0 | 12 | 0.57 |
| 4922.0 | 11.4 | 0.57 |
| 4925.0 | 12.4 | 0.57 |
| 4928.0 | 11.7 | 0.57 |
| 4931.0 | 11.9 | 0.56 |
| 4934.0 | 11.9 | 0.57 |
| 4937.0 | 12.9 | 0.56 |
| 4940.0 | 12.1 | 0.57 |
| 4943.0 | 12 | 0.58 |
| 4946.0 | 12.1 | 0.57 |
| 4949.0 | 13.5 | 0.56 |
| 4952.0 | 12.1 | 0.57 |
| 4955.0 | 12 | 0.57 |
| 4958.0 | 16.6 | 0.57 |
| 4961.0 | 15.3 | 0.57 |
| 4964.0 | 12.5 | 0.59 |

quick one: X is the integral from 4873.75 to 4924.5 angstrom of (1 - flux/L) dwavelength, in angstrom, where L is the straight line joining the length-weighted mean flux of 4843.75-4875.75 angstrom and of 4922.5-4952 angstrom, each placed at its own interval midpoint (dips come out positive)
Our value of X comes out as 7.6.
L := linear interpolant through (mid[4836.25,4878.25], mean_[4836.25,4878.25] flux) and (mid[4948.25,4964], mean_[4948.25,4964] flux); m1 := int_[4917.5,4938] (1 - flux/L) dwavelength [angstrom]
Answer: 3.1 angstrom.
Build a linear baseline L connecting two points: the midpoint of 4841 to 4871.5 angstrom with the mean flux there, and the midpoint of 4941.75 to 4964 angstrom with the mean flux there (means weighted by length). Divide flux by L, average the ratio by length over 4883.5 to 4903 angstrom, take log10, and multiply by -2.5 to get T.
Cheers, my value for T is 0.27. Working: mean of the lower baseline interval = 16.3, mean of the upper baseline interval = 13.3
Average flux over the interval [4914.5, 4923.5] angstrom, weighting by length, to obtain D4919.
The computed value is 11.9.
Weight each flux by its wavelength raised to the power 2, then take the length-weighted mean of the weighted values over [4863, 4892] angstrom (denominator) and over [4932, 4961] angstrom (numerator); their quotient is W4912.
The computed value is 1.1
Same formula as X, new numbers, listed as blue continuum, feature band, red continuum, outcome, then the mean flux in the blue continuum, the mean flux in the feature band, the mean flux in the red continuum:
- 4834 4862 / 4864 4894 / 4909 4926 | 4.4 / 15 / 11.6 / 12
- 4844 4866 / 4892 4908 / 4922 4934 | 3.0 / 18.2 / 11.7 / 11.9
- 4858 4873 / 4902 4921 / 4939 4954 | 4.9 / 20.8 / 11.9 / 12.4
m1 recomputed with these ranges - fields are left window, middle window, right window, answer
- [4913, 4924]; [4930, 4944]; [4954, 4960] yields 1.1 angstrom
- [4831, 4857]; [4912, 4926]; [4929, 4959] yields 0.5 angstrom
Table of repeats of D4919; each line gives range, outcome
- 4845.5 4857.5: 11.1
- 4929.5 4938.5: 12.2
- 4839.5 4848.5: 12.1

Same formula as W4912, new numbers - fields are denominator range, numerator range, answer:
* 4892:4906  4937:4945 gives 1.06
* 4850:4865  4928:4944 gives 0.58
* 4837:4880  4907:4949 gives 0.83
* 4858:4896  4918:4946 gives 0.79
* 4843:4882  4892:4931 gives 0.79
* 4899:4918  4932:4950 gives 1.07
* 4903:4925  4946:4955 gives 1.07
